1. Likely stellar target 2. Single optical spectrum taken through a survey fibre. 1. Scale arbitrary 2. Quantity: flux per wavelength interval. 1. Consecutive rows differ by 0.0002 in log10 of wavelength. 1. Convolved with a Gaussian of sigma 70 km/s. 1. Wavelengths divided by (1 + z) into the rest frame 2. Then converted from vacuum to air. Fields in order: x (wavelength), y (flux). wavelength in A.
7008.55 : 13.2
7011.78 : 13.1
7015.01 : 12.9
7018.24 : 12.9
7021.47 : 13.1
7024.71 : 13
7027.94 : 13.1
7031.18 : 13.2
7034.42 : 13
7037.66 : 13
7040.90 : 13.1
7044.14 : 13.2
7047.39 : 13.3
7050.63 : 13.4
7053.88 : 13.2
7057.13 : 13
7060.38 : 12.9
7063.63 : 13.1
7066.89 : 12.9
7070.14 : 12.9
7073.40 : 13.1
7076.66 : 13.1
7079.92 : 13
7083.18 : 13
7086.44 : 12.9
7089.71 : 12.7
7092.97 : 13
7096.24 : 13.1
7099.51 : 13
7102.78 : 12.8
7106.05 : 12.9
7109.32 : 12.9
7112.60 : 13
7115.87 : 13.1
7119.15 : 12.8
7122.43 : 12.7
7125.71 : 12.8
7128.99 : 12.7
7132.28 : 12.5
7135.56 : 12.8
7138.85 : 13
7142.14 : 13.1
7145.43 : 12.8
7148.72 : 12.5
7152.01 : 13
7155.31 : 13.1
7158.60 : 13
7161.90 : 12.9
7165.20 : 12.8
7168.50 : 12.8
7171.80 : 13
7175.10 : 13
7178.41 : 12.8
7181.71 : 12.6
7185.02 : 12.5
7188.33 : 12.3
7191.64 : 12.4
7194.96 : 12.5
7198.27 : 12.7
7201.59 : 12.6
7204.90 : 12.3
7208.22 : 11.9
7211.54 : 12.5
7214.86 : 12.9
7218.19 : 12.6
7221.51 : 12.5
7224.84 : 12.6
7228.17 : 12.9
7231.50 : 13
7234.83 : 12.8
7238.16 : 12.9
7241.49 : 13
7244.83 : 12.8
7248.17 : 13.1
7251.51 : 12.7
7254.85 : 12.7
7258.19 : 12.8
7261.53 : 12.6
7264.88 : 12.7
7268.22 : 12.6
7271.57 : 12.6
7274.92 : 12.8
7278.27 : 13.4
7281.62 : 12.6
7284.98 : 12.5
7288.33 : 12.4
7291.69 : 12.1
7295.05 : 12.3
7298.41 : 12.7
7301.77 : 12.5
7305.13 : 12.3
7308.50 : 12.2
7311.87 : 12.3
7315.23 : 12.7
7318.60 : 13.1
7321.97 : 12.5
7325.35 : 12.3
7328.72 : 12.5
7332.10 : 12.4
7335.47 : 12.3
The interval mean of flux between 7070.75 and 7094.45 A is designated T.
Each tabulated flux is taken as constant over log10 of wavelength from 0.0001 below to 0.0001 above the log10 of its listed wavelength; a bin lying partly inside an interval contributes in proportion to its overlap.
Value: 13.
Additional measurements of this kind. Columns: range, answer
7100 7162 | 12.9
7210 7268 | 12.8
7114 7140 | 12.8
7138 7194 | 12.8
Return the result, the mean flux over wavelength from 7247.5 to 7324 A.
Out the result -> 12.6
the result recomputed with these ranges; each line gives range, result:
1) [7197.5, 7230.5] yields 12.6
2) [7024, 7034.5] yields 13.1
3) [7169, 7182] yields 12.9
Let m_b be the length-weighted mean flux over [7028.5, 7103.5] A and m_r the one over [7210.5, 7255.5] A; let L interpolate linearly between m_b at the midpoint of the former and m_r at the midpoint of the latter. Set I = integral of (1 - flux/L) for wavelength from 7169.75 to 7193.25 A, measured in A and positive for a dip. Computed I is 0.4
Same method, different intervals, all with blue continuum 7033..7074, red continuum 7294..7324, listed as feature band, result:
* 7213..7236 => -0.1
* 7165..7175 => -0.1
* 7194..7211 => 0.5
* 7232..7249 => -0.3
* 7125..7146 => 0.1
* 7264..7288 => -0.3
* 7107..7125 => 0.1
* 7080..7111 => 0.2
